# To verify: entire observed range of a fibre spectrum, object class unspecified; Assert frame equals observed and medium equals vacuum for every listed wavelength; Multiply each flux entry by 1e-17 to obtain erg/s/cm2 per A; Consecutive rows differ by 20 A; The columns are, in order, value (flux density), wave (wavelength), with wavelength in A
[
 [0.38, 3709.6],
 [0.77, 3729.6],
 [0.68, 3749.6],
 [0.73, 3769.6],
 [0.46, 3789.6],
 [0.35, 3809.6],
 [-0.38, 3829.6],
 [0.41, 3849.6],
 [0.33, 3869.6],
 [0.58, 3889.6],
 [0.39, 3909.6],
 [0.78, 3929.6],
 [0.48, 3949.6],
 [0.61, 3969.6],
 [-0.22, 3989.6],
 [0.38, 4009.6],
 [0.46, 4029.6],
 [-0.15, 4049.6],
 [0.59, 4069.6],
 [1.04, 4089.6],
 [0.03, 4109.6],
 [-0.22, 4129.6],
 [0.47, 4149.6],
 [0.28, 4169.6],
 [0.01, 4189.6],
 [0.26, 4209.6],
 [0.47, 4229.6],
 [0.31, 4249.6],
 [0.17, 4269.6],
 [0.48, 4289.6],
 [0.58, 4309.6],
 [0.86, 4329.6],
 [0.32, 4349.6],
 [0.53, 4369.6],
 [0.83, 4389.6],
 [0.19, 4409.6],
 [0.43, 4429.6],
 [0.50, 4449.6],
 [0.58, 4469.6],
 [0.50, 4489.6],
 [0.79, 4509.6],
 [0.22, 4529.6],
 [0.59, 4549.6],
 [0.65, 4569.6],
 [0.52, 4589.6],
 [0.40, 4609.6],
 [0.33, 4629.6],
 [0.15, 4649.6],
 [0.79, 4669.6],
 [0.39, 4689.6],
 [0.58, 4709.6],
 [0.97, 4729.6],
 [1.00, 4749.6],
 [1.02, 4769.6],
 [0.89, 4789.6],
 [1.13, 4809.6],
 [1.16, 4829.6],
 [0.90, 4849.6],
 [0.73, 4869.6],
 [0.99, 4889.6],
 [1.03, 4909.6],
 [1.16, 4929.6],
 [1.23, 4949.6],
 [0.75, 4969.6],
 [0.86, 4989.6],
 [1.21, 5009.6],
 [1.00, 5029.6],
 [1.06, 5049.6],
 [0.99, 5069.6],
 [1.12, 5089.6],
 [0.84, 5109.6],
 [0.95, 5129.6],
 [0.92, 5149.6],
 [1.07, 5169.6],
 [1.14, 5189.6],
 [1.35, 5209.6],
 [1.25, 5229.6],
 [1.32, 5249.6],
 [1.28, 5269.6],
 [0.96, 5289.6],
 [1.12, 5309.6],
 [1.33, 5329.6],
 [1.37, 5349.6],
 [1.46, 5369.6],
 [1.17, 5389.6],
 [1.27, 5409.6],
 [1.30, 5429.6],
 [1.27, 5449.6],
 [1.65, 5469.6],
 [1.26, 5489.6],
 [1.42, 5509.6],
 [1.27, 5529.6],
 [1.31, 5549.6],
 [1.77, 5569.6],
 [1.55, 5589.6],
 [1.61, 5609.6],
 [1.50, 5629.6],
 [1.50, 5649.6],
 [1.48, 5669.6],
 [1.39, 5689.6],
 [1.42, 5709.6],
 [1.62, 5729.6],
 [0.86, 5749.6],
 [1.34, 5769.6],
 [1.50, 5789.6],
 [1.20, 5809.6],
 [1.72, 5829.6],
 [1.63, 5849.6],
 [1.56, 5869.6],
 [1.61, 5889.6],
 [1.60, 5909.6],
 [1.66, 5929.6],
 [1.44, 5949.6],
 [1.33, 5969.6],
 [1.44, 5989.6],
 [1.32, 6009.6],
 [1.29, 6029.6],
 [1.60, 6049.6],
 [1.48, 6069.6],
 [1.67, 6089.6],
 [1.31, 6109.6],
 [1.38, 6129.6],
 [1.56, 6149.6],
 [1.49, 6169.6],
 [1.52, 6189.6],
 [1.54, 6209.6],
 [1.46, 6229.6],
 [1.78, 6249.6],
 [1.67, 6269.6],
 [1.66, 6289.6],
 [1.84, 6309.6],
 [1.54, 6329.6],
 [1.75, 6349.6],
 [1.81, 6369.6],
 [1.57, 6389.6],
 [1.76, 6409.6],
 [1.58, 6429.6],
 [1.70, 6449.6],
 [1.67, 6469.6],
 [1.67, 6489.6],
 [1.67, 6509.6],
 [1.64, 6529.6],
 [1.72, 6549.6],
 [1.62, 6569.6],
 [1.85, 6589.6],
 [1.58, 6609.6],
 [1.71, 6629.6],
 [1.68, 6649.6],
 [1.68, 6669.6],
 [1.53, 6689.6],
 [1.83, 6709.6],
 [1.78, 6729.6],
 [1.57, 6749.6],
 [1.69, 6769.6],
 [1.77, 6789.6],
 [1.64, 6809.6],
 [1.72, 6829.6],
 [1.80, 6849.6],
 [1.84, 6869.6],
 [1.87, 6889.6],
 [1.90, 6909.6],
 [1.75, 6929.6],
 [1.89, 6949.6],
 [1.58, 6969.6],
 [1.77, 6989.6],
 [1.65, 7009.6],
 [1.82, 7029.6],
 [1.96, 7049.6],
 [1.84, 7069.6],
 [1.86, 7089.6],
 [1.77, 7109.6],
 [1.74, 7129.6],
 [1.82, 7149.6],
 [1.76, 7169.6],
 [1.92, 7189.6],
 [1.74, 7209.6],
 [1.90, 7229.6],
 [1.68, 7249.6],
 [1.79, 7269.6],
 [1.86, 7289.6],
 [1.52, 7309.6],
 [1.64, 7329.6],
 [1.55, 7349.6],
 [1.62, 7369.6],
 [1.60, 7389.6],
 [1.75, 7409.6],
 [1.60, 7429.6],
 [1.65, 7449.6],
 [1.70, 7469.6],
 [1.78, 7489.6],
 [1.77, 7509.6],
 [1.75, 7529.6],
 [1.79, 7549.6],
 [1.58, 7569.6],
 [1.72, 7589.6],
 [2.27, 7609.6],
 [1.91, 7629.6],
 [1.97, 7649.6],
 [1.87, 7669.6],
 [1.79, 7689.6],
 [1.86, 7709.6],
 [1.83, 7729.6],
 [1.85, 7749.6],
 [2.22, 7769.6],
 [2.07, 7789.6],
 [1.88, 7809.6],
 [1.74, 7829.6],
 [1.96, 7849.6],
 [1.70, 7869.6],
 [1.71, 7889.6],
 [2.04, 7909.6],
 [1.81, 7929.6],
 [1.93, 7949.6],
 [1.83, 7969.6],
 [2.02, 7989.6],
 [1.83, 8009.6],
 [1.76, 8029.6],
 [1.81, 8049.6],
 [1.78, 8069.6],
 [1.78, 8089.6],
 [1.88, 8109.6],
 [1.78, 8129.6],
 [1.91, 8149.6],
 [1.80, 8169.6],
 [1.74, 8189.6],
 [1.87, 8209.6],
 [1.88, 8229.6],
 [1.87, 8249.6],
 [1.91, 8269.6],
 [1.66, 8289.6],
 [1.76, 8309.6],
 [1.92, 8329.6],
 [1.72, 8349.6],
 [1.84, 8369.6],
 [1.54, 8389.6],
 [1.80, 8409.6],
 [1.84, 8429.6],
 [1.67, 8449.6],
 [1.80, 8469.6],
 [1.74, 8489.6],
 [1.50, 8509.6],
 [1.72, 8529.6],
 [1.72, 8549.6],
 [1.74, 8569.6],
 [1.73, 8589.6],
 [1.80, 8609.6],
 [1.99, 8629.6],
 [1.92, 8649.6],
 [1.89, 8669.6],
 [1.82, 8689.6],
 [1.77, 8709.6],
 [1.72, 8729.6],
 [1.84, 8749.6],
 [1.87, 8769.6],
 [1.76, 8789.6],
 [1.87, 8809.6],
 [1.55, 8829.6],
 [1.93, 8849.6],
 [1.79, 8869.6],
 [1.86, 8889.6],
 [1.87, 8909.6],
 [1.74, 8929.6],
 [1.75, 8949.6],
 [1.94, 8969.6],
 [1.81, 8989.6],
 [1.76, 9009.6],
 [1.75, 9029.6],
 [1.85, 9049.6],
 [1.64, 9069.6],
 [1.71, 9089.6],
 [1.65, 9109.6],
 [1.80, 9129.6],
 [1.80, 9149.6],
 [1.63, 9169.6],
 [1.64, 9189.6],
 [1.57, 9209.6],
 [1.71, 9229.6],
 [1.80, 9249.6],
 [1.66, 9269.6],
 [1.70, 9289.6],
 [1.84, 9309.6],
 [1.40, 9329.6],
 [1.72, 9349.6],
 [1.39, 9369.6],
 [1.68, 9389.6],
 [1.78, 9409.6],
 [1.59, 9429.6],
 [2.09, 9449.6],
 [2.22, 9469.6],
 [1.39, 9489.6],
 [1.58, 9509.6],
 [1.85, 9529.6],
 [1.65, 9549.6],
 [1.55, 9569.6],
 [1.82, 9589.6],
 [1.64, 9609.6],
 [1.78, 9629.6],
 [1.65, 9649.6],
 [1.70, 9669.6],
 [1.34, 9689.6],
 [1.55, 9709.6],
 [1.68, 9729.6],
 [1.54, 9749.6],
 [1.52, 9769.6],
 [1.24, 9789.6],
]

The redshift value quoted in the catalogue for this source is 0.18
